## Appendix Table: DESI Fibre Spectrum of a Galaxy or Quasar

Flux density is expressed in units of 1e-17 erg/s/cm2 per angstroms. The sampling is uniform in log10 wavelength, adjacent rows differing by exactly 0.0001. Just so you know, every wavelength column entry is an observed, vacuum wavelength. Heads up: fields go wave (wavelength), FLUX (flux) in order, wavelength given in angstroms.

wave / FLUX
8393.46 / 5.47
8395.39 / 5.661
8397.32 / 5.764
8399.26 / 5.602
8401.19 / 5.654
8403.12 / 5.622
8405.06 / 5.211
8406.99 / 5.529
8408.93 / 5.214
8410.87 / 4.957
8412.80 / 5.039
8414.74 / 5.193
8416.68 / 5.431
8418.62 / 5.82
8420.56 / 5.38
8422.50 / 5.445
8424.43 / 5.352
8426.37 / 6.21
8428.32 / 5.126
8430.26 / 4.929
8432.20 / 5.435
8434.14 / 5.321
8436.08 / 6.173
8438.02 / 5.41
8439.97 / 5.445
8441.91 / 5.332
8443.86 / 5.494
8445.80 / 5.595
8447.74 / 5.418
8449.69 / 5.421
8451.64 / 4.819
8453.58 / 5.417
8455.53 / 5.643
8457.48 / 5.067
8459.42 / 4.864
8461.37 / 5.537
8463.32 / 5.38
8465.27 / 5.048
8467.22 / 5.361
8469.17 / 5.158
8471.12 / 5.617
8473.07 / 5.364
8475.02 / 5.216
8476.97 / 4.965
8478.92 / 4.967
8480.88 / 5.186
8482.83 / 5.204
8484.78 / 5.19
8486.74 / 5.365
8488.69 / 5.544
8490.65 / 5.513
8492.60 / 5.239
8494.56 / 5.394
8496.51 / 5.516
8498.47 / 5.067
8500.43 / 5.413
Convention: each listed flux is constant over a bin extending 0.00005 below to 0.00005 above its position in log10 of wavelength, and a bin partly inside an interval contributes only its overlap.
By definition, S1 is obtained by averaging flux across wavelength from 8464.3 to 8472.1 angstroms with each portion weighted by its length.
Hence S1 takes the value 5.3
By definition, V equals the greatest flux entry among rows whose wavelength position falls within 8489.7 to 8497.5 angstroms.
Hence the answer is 5.516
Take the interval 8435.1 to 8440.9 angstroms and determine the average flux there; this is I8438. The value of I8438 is 5.68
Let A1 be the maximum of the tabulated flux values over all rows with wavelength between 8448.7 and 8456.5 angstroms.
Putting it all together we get 5.643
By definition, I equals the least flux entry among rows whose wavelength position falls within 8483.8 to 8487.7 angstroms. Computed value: 5.19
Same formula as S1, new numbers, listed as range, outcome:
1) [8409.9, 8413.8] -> 5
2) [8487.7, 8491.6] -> 5.53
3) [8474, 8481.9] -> 5.09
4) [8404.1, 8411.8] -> 5.23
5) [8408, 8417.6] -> 5.16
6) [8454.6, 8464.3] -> 5.3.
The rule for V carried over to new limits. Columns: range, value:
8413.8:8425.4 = 5.82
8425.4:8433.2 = 6.21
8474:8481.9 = 5.216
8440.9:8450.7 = 5.595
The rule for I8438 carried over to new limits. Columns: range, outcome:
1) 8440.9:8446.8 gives 5.48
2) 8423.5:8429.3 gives 5.55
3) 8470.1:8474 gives 5.49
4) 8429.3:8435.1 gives 5.23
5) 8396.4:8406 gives 5.57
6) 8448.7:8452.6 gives 5.11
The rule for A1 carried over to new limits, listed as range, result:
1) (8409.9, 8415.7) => 5.193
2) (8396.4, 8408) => 5.764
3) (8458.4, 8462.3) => 5.537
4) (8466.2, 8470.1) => 5.361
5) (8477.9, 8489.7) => 5.544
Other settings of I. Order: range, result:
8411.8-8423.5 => 5.039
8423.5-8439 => 4.929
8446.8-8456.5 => 4.819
